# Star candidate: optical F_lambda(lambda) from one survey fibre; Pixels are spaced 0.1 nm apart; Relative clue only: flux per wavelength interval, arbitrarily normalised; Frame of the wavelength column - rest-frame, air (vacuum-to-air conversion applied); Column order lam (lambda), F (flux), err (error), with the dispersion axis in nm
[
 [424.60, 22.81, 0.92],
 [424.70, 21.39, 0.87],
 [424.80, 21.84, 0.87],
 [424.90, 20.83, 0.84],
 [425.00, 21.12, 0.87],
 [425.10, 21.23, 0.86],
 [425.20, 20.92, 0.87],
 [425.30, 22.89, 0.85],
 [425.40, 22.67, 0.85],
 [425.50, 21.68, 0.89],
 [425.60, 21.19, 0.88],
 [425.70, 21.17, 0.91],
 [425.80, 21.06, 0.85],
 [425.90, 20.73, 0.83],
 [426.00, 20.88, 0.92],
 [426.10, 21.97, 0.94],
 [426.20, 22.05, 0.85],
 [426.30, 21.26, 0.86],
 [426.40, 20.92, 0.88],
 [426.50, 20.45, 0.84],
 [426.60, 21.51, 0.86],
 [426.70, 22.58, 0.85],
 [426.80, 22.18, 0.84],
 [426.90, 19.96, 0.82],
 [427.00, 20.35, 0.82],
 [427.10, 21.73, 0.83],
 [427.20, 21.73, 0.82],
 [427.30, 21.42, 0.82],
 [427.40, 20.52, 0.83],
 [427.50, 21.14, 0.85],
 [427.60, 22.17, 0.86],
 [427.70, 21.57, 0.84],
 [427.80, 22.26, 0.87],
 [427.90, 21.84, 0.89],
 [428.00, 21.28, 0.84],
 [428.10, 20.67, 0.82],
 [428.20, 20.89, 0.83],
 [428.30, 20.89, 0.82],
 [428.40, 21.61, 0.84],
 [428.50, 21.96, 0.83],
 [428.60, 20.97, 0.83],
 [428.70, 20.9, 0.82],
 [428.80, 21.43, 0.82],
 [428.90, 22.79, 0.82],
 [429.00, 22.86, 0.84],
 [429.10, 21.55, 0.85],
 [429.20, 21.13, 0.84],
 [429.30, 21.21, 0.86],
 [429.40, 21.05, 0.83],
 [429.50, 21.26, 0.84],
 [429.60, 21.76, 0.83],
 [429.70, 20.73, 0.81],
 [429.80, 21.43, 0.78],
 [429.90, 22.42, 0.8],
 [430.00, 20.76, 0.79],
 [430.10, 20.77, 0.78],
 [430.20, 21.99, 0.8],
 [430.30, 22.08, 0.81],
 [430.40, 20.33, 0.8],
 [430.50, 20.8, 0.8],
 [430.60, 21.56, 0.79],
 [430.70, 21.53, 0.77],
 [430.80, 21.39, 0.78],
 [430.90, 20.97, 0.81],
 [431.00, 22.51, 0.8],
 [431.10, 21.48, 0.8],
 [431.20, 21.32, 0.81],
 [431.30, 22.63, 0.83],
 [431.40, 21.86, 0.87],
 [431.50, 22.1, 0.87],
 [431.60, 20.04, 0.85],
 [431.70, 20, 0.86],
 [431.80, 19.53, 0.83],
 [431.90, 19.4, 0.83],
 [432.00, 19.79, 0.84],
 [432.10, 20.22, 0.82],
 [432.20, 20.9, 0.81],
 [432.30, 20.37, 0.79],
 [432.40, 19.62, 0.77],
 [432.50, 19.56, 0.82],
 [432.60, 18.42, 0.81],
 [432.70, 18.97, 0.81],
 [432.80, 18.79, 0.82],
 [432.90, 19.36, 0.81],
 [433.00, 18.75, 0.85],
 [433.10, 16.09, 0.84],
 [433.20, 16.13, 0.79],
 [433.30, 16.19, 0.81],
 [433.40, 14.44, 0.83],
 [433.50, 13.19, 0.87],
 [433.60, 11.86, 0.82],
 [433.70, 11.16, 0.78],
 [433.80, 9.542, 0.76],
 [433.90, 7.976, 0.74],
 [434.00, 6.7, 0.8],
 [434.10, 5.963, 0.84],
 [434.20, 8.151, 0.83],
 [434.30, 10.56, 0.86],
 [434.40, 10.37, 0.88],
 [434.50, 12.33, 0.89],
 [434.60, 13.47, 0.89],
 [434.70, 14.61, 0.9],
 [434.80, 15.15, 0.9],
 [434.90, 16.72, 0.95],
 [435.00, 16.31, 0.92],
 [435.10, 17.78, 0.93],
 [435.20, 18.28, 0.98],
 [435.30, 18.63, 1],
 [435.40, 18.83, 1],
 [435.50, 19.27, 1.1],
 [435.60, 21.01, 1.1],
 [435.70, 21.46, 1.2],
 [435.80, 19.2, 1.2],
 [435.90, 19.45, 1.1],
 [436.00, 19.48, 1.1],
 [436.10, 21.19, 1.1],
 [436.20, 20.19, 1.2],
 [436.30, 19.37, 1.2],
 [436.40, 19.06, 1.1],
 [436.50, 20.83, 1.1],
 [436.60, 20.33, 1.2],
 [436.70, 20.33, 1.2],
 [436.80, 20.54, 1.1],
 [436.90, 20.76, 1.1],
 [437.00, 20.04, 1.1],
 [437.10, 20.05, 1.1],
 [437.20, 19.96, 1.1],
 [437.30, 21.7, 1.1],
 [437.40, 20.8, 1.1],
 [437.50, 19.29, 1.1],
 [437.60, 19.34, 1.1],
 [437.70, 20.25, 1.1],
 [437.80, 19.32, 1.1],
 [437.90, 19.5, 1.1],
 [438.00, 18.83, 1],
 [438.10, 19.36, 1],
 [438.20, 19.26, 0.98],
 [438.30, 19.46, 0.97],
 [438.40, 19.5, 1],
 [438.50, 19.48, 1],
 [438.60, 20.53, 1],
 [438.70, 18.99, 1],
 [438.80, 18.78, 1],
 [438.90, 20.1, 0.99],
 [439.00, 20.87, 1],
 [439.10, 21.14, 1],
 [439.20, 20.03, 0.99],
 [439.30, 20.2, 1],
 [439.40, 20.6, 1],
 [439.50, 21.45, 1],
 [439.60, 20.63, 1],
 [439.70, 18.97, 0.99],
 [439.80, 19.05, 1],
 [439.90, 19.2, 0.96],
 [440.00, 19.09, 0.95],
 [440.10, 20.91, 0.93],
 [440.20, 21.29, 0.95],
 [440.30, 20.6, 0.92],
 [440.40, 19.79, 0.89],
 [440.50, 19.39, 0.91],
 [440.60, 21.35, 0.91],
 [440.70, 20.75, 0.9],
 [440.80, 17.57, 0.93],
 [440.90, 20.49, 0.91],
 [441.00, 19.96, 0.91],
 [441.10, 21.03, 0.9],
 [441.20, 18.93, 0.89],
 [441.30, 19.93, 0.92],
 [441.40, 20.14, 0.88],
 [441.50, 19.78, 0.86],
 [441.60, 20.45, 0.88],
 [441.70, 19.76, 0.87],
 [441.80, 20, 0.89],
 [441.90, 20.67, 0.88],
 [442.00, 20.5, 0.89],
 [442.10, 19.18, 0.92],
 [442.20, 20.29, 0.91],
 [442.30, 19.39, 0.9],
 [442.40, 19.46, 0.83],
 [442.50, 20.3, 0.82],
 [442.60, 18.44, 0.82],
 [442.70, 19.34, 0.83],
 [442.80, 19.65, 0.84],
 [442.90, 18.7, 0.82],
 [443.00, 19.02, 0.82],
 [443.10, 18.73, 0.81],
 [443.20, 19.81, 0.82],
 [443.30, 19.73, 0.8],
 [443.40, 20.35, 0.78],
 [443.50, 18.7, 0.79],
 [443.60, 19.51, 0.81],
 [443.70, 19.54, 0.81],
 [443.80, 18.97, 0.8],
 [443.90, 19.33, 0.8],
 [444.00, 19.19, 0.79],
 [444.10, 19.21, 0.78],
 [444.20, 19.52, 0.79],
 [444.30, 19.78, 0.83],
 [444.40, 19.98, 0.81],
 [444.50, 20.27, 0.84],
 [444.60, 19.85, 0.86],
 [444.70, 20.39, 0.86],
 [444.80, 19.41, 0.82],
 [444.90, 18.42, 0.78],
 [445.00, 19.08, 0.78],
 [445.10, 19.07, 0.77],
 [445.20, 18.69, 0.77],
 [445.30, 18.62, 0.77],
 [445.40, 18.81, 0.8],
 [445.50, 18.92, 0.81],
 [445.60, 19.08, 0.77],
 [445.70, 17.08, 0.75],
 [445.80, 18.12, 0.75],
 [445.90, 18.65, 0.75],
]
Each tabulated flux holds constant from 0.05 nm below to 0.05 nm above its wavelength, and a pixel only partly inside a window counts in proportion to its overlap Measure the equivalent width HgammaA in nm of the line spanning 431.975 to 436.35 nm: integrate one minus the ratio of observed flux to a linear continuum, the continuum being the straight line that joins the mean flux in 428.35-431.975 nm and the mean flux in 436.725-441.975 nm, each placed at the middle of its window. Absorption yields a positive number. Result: 0.95 nm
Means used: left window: 21.3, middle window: 16.2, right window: 20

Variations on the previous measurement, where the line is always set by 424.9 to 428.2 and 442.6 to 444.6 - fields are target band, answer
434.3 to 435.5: 0.28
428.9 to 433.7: 0.21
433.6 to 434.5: 0.50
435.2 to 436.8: 0.03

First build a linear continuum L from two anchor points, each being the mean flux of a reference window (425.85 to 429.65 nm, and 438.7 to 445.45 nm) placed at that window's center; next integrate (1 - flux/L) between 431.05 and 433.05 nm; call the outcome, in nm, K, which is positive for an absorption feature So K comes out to 0.07 nm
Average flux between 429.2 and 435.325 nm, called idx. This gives 17.9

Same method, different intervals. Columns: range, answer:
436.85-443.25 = 19.9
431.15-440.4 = 18.3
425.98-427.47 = 21.3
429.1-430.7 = 21.3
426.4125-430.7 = 21.4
